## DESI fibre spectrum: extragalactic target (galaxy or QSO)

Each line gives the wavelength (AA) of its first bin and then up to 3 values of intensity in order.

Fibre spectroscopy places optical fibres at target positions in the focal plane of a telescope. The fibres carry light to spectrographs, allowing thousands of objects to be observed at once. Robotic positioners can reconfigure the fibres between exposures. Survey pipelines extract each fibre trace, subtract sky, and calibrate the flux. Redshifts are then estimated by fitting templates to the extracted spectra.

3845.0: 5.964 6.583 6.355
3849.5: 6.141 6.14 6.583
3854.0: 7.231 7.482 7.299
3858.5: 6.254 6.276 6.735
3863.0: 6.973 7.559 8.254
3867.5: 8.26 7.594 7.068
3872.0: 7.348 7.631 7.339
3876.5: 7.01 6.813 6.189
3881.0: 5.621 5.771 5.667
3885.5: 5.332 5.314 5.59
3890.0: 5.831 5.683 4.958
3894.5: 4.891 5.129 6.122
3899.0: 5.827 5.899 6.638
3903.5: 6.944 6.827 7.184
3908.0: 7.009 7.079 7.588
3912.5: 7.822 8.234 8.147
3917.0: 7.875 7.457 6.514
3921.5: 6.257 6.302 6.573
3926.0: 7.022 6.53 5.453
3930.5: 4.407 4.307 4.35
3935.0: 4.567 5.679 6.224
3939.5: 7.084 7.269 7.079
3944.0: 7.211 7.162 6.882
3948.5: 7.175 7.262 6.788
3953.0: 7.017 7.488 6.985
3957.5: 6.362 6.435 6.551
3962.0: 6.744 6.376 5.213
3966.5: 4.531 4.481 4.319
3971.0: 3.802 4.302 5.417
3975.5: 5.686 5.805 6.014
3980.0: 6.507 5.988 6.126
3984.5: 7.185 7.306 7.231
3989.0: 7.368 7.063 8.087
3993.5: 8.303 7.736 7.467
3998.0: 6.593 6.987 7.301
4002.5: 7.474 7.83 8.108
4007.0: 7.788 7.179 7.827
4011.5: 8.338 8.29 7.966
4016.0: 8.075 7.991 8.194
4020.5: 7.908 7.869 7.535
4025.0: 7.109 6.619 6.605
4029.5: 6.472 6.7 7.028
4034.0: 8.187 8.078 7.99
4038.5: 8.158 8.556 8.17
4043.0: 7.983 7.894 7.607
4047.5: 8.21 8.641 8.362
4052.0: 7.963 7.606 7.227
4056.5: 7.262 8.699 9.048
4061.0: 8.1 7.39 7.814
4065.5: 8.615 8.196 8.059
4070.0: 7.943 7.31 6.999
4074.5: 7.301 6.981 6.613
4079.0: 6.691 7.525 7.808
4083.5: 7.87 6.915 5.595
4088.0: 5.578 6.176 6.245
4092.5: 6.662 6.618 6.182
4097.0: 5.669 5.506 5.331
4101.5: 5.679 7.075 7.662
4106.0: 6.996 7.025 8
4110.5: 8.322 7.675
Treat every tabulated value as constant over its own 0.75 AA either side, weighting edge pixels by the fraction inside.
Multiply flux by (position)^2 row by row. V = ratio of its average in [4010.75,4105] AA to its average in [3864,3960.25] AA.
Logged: 1.21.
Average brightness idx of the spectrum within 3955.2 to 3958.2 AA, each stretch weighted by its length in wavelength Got 6.69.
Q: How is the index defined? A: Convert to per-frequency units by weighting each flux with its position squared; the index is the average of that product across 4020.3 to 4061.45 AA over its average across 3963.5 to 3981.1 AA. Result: 1.55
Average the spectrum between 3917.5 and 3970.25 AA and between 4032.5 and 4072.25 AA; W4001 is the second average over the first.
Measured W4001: 1.29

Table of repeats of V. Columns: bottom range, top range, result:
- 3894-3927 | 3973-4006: 1.06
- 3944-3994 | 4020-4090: 1.24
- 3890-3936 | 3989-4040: 1.27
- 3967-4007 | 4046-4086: 1.22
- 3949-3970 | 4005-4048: 1.29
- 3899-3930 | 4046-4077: 1.22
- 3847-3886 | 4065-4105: 1.12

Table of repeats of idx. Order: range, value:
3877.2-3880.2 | 6.51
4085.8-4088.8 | 5.6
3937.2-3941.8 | 6.85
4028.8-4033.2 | 6.73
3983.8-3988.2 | 7.24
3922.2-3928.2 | 6.6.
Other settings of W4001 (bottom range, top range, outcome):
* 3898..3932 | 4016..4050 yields 1.15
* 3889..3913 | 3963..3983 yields 0.84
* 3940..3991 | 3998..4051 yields 1.22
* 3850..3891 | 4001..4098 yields 1.12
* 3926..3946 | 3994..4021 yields 1.29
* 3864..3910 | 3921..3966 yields 0.98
